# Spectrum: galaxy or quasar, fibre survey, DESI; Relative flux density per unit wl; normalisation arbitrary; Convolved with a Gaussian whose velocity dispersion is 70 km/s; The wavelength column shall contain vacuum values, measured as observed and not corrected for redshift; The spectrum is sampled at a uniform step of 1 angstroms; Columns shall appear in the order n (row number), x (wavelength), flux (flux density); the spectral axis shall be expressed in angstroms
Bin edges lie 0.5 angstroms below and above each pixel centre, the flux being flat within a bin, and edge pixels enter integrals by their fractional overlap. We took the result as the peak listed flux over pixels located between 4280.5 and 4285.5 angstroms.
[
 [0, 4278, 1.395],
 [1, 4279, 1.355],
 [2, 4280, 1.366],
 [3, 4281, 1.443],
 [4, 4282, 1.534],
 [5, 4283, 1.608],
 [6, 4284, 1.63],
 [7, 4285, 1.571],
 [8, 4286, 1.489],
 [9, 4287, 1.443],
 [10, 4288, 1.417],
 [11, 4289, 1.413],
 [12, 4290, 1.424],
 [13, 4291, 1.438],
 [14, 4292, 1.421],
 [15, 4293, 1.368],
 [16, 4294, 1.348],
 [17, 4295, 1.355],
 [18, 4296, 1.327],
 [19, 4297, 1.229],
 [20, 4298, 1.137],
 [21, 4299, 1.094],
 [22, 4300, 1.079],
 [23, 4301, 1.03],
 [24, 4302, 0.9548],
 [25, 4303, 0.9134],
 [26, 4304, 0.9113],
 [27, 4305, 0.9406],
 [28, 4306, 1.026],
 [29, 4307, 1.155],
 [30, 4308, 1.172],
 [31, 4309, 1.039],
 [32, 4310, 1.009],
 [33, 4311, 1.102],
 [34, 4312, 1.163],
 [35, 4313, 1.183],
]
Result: 1.63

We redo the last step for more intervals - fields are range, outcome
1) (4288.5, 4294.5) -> 1.438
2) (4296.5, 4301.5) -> 1.229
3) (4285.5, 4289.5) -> 1.489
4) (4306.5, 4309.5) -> 1.172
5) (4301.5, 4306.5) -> 1.026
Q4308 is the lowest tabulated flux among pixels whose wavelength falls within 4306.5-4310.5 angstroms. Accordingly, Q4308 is 1.009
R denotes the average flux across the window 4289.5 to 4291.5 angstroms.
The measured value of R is 1.43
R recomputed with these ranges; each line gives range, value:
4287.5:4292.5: 1.42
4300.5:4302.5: 0.992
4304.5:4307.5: 1.04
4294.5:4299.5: 1.23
